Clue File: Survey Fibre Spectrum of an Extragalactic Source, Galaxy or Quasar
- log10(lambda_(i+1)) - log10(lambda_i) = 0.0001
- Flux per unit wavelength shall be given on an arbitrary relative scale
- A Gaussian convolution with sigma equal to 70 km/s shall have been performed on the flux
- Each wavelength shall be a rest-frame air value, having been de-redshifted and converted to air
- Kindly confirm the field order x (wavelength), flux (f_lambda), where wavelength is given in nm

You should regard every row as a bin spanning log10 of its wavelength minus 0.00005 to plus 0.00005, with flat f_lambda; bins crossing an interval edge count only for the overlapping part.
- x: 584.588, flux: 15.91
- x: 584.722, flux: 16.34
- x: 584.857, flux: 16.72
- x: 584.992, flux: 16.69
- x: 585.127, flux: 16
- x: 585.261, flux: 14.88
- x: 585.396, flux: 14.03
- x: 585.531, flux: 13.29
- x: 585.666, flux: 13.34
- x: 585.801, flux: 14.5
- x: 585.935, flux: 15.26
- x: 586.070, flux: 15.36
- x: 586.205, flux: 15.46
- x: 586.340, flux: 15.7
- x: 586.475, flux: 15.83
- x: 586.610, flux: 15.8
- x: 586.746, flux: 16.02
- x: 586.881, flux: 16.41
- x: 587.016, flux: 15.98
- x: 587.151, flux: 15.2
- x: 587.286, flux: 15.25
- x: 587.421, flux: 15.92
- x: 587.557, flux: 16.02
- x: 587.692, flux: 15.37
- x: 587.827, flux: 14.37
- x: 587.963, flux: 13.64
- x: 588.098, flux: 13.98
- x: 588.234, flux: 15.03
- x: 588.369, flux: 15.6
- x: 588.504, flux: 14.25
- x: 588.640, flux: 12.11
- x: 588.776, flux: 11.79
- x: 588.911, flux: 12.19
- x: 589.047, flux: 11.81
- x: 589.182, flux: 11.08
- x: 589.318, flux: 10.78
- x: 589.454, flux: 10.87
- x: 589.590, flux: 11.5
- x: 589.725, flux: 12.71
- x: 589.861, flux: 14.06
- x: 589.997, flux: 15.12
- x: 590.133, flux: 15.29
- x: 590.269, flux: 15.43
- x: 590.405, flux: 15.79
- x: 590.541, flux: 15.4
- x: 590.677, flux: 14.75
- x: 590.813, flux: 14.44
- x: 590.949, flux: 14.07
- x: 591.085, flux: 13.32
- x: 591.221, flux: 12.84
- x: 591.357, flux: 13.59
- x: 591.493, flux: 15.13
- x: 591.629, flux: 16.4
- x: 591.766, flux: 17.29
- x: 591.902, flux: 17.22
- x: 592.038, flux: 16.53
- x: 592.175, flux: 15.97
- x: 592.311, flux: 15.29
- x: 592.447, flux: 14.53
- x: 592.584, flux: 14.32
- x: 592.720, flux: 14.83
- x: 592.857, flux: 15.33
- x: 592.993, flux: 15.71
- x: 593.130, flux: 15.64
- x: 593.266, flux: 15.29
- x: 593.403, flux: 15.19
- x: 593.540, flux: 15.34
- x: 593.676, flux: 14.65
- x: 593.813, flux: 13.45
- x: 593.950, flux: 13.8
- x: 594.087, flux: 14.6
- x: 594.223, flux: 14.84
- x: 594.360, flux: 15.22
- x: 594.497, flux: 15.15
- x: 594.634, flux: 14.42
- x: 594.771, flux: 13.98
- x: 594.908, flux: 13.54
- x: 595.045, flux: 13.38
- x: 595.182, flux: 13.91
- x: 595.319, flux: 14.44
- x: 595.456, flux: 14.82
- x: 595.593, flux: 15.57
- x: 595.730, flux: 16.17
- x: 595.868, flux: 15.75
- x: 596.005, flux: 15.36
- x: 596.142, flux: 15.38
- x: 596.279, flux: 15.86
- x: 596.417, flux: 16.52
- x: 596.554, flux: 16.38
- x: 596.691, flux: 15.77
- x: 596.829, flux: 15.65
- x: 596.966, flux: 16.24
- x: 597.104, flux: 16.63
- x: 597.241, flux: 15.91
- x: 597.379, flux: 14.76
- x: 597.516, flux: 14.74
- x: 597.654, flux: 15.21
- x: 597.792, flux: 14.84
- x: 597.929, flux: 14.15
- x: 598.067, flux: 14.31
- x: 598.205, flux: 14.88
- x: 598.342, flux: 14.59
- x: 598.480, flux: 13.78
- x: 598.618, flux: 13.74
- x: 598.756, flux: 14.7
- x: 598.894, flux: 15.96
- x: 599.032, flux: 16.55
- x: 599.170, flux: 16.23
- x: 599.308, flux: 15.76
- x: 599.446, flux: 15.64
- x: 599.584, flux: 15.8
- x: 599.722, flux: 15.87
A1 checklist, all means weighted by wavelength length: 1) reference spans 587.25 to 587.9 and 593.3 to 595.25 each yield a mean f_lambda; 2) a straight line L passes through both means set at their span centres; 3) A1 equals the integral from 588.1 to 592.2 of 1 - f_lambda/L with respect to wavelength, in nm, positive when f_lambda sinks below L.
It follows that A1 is 0.25 nm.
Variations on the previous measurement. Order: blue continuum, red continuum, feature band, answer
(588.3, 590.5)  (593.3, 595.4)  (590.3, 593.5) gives -0.32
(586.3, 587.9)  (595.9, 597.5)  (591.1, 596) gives 0.25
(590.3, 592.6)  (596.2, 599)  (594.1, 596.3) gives 0.05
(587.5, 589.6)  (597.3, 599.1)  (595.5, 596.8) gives -0.13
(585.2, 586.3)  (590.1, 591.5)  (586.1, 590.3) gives 0.09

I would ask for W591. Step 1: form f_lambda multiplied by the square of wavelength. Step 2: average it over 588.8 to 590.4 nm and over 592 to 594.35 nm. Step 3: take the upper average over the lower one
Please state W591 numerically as 1.18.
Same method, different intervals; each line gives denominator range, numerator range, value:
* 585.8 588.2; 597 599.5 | 1.02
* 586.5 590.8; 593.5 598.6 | 1.08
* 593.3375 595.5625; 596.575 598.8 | 1.05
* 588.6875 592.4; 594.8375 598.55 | 1.10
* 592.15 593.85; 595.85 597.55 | 1.06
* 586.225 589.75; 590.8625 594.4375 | 1.08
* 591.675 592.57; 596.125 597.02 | 1.01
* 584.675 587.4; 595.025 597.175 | 1.04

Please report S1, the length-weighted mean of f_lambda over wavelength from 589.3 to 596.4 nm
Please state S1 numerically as 14.7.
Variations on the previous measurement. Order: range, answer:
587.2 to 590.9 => 13.9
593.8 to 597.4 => 15.1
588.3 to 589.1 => 13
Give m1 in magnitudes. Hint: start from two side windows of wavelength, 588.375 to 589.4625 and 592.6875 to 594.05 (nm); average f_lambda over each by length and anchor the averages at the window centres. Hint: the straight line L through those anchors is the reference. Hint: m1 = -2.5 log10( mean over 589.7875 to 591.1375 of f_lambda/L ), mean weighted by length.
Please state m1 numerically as -0.13 mag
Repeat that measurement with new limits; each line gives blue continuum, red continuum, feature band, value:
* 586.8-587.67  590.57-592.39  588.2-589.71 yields 0.244 mag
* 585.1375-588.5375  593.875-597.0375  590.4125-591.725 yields 0.038 mag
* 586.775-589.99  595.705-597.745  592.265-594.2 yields 0.004 mag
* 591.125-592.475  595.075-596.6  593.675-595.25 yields 0.088 mag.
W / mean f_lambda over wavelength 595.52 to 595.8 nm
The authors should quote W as 15.8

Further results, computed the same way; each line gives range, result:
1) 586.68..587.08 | 16.1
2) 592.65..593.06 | 15.3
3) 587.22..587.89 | 15.4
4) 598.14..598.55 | 14.4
